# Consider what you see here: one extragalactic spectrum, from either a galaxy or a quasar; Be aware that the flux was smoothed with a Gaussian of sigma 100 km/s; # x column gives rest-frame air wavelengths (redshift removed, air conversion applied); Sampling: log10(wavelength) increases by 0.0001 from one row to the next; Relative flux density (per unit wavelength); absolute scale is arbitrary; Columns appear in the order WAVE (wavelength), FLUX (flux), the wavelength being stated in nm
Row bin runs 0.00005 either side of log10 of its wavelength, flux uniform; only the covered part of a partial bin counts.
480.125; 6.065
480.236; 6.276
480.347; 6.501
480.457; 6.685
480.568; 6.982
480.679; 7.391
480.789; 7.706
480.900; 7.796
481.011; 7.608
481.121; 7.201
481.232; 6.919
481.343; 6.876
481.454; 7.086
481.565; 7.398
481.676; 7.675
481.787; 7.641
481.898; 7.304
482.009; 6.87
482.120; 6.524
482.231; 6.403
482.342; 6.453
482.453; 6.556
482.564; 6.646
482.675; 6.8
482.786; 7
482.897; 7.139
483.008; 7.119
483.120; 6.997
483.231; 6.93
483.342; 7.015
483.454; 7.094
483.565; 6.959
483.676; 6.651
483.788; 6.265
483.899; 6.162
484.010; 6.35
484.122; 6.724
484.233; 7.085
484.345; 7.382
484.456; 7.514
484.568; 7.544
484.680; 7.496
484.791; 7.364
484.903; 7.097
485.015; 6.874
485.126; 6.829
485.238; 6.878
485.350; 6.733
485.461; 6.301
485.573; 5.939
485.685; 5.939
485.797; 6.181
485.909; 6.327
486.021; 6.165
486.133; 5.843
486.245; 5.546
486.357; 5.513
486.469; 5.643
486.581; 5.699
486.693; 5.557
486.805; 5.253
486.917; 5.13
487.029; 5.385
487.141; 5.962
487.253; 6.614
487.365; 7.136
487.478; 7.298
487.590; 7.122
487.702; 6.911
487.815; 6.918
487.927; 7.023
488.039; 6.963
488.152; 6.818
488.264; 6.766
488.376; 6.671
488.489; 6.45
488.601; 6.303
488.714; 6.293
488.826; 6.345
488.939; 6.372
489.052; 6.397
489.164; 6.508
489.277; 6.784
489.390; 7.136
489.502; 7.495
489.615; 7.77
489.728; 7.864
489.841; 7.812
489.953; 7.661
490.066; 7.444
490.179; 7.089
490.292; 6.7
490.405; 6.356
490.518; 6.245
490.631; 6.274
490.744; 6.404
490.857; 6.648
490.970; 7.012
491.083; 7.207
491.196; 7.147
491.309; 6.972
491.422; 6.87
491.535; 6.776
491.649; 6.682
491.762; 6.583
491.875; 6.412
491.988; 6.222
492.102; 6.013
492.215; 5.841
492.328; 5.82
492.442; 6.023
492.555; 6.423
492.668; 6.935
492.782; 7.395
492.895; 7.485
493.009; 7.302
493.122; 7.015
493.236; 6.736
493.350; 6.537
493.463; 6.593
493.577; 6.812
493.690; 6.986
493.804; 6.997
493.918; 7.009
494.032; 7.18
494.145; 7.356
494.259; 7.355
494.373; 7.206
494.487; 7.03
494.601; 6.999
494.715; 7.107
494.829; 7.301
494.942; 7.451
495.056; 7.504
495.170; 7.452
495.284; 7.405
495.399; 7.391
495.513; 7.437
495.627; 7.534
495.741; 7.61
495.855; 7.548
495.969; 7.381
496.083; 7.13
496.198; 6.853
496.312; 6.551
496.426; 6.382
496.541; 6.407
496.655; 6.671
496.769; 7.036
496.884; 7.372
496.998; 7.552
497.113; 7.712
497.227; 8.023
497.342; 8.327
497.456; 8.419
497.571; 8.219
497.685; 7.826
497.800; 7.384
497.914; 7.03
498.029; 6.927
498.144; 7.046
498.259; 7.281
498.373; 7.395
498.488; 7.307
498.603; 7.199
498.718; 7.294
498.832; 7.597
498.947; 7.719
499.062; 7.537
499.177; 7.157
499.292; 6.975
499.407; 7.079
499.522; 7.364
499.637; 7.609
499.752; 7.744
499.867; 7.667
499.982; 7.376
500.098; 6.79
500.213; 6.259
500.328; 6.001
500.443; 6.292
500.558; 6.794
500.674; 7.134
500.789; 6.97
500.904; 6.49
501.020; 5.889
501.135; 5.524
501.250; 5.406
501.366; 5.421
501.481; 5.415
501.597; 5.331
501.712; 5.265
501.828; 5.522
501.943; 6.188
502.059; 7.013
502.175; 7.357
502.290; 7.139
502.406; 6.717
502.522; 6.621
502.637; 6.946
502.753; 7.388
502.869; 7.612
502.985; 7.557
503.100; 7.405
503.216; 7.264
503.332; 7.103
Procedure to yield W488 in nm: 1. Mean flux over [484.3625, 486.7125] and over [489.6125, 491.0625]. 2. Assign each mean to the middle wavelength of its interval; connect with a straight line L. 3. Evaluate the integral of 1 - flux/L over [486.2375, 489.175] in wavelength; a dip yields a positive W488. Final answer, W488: 0.16 nm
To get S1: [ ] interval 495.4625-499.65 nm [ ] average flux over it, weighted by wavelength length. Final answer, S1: 7.35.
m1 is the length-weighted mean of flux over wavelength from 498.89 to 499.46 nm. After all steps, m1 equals 7.29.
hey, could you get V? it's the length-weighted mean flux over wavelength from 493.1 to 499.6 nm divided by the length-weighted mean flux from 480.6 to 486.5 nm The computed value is 1.06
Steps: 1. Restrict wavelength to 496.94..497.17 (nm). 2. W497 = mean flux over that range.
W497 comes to 7.63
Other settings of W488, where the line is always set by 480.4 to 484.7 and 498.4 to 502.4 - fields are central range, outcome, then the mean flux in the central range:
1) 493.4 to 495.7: -0.135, 7.21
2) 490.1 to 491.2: 0.028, 6.7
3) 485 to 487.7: 0.306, 6.17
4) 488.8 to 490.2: -0.051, 7.15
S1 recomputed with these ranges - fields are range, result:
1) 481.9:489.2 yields 6.57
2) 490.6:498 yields 7.05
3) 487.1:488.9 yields 6.73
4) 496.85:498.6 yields 7.58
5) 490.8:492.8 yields 6.6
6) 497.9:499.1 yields 7.31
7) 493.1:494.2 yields 6.92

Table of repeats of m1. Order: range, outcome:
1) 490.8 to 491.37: 7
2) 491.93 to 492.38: 5.98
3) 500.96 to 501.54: 5.53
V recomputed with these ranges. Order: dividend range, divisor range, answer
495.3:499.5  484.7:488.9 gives 1.15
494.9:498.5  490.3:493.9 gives 1.10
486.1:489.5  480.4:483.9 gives 0.91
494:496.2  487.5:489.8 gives 1.07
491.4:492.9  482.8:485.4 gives 0.93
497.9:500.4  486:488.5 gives 1.15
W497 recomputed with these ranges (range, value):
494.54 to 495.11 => 7.28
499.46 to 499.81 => 7.57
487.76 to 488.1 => 6.97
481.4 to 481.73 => 7.38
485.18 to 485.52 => 6.63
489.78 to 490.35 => 7.34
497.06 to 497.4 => 8.04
